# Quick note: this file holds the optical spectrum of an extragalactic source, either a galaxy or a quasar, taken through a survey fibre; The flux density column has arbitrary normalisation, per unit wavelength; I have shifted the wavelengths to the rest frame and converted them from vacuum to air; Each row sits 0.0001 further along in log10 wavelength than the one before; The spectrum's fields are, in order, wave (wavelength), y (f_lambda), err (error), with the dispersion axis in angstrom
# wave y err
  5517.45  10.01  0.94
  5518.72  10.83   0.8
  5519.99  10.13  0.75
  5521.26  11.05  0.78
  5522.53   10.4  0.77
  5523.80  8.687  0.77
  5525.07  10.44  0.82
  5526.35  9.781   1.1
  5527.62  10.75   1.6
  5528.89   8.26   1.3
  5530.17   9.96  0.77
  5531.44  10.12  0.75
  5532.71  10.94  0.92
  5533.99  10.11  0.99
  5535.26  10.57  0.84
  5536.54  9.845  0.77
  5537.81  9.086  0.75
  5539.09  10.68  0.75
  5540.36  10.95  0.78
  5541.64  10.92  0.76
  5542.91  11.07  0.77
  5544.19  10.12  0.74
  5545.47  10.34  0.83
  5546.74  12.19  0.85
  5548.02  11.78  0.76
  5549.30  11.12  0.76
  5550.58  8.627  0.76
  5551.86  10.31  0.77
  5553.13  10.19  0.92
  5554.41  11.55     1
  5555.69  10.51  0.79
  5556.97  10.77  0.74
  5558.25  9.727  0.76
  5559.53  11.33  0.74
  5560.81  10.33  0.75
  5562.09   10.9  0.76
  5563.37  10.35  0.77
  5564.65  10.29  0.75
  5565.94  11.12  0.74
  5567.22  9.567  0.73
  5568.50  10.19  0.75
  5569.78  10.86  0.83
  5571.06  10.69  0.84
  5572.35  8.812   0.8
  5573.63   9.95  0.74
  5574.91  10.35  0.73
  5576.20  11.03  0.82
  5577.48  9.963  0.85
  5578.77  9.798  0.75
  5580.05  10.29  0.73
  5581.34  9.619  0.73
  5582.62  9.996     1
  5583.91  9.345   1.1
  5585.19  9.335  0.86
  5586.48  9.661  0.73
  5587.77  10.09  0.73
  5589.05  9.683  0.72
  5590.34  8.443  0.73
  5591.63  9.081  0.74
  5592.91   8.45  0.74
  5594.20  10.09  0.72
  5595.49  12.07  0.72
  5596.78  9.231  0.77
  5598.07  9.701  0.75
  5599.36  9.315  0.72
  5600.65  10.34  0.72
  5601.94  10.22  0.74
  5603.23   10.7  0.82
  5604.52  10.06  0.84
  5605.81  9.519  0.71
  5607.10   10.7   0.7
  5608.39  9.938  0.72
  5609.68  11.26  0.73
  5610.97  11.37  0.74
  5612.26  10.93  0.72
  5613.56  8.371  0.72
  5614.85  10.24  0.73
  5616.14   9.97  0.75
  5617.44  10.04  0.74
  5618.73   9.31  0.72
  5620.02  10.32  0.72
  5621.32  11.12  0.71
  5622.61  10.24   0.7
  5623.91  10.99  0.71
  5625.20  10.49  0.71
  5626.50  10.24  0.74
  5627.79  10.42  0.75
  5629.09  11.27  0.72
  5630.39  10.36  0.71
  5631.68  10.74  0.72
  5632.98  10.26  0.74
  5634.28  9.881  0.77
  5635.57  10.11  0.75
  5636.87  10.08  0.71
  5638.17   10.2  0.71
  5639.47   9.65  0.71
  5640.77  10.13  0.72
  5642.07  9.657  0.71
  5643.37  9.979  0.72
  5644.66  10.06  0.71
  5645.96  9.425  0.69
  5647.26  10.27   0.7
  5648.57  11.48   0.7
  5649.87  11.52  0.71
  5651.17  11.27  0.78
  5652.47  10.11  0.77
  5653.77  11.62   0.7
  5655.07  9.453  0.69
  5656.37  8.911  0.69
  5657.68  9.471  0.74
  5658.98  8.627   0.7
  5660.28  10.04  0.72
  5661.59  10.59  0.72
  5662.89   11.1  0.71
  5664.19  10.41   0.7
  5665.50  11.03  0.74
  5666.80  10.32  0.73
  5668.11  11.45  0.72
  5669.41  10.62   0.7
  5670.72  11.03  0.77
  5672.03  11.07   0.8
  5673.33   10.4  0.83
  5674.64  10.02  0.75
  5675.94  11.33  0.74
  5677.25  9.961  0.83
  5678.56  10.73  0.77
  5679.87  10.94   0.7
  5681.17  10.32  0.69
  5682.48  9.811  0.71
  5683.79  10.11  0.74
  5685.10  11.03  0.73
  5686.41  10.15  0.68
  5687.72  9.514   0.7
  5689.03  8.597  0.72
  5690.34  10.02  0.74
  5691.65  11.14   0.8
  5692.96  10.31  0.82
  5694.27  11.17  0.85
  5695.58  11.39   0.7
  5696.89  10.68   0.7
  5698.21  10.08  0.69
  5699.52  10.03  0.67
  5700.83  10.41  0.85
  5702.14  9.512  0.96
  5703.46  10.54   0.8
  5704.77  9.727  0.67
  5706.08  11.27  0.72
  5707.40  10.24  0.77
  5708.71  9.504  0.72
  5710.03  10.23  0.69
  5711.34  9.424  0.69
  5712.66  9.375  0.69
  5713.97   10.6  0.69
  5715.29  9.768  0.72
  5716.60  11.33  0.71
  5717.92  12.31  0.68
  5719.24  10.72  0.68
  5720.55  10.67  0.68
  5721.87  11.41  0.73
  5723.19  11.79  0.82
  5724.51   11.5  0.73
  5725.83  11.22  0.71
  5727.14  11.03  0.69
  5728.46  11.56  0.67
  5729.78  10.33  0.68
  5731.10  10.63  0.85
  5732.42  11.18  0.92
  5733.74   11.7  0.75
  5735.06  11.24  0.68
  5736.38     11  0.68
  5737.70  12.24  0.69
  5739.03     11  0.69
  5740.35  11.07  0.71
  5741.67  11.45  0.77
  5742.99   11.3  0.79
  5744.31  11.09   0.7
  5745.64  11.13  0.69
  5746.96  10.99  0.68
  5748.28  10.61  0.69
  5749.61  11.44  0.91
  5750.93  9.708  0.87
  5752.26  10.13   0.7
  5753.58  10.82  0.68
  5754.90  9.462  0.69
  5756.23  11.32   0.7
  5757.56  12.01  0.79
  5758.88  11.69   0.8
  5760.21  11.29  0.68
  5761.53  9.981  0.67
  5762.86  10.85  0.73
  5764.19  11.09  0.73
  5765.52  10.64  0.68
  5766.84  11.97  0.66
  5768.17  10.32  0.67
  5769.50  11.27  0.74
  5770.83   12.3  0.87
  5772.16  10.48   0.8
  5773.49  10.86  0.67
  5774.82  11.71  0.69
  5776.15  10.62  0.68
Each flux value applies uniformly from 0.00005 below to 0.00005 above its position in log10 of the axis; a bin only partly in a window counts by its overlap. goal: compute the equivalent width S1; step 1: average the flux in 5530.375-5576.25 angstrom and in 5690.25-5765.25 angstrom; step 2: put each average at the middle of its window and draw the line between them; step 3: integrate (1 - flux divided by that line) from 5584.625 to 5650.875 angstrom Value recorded 2.8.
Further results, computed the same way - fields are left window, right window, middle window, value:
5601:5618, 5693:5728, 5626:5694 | 0.65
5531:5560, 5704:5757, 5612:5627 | 0.71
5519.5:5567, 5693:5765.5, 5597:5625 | 0.91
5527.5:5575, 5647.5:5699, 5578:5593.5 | 1.38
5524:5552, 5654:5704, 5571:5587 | 0.70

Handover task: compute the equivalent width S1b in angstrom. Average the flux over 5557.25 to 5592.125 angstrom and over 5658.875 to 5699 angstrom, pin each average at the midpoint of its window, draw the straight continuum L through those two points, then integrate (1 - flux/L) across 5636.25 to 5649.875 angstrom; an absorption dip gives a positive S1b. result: 0.2 angstrom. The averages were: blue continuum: 10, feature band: 10.2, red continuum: 10.5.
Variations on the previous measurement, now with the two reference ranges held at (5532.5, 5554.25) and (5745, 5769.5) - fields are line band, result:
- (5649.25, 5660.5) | 0.6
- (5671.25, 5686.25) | 0.3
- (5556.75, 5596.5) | 2.0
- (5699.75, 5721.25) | 0.9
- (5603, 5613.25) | 0.1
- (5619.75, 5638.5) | 0.4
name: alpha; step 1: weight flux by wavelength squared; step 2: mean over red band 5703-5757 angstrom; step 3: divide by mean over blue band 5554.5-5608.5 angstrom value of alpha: 1.13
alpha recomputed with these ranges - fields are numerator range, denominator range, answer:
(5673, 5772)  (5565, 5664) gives 1.10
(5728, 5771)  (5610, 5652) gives 1.11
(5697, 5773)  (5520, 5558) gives 1.12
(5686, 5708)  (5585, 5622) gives 1.06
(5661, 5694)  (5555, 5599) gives 1.08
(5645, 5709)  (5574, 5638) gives 1.05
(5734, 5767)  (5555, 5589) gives 1.15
